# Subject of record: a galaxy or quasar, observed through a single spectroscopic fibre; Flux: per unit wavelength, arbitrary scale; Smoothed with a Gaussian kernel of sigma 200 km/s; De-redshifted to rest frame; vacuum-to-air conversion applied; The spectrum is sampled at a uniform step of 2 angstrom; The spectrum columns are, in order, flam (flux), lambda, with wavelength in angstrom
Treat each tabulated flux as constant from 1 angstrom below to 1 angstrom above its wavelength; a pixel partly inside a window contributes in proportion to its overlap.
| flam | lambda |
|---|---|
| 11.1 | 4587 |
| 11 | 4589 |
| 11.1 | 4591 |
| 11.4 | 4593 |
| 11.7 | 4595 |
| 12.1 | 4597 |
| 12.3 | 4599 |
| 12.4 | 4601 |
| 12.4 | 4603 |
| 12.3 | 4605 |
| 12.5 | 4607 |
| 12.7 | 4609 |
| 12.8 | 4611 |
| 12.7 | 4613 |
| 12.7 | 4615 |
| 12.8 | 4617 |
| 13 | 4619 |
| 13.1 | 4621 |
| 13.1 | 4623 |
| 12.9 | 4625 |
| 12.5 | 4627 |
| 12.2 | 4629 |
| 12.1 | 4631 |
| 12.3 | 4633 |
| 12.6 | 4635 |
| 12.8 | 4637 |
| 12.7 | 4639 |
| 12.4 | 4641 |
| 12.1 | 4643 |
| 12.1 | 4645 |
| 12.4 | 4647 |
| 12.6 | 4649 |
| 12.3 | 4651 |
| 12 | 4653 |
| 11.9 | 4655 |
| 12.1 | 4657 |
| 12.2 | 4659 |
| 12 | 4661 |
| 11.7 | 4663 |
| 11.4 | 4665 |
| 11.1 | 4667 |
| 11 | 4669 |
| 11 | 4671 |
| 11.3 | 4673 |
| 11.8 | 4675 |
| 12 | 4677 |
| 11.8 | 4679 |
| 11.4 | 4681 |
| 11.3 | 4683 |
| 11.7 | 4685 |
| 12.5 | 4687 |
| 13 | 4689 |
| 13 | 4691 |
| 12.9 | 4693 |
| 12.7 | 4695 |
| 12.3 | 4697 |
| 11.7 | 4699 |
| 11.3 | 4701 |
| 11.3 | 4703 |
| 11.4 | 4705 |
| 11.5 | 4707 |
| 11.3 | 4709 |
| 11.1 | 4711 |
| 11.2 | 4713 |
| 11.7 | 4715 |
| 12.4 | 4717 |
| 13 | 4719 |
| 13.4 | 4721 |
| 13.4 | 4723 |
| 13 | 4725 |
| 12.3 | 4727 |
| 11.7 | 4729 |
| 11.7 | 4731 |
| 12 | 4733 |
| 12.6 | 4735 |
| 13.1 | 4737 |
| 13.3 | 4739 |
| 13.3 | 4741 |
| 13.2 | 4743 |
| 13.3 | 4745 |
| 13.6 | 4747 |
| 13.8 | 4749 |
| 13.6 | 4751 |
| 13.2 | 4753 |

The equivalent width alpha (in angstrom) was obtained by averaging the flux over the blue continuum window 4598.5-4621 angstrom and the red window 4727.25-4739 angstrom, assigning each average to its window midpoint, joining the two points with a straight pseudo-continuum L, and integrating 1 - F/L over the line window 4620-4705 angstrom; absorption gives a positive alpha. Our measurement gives 2.7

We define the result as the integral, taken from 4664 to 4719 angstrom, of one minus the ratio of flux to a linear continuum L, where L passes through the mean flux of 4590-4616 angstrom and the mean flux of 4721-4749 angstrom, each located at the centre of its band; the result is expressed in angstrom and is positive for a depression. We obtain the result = 3.9 angstrom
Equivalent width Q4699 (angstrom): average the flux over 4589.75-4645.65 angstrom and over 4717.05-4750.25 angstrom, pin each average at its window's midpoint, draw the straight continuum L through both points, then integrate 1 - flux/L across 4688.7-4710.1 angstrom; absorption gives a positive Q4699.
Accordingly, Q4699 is 1.3 angstrom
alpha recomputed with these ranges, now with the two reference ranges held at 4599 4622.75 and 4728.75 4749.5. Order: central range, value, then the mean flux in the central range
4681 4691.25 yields 0.5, 12.2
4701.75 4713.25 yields 1.4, 11.3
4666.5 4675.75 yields 1.1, 11.2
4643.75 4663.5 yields 0.9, 12.1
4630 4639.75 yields 0.2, 12.5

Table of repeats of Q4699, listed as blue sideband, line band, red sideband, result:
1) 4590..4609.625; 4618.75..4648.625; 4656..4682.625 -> -1.8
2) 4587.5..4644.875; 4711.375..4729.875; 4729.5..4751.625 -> 0.7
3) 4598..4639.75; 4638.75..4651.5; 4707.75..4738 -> 0.2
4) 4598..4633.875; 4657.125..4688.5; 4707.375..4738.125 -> 1.9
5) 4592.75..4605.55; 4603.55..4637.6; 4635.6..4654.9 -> -1.2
